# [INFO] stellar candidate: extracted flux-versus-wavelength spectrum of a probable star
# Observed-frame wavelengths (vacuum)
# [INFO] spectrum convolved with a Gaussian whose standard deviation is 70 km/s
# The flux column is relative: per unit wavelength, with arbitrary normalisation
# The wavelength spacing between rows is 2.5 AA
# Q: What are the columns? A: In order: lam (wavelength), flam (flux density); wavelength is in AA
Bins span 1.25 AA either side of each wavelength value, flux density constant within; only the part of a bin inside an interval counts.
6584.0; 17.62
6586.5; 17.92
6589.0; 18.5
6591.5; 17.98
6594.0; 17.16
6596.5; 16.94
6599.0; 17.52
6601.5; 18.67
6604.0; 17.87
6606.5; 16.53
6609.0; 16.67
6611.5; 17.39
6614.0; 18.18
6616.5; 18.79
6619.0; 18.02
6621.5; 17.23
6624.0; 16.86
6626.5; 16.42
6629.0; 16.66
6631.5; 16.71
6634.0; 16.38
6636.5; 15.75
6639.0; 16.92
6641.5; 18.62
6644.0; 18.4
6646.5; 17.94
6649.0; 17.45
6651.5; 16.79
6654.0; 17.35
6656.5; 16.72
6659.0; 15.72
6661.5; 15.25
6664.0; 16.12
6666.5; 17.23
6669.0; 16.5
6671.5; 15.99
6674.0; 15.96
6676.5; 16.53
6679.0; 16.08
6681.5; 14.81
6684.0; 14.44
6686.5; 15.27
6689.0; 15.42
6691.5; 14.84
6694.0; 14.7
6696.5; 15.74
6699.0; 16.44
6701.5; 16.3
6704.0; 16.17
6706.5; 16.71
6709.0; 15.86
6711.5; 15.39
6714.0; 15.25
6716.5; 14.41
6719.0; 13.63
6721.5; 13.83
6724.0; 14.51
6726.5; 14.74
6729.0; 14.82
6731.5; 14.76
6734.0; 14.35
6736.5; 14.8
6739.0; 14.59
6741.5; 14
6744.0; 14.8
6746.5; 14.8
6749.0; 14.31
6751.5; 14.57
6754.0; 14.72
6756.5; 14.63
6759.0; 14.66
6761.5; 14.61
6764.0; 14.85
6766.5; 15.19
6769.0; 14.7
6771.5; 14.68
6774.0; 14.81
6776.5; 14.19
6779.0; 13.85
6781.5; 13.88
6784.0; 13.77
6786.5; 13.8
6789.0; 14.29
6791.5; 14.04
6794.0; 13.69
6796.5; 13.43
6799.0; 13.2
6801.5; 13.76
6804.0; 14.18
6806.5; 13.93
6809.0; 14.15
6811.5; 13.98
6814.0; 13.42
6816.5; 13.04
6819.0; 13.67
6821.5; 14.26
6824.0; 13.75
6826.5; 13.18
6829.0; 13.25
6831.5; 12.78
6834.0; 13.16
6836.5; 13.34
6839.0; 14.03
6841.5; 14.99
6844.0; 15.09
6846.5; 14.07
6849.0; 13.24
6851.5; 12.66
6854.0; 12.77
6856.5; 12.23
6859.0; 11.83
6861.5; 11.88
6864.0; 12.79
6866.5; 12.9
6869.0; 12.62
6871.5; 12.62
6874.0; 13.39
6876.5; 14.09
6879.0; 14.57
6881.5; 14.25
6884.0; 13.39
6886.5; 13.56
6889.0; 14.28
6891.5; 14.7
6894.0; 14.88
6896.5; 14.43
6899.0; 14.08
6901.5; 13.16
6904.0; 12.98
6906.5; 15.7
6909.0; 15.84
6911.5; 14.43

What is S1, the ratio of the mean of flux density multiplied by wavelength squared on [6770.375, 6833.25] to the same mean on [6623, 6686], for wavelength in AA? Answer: 0.9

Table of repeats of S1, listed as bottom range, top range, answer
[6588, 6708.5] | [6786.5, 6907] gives 0.86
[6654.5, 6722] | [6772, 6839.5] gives 0.91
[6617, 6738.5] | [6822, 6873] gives 0.87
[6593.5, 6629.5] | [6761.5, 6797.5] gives 0.86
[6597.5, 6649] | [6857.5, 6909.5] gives 0.85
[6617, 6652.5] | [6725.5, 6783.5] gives 0.88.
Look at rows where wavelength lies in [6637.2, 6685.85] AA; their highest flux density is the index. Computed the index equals 18.62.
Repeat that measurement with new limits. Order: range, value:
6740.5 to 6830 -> 15.19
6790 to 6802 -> 14.04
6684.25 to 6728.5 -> 16.71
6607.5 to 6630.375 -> 18.79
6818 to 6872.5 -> 15.09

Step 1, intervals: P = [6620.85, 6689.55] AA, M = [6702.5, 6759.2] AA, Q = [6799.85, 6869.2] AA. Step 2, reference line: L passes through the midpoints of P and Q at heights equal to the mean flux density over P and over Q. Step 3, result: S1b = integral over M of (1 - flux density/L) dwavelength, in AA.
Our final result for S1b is 1.4 AA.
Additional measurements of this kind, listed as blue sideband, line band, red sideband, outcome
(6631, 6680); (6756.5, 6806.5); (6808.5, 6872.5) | 0.7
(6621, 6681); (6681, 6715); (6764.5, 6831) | 0.6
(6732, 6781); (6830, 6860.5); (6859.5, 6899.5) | 1.2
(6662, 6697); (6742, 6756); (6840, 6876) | 0.1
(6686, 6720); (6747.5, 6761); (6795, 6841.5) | 0.1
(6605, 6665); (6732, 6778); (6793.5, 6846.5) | 0.8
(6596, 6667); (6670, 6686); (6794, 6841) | 0.6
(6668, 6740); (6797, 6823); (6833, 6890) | 0.5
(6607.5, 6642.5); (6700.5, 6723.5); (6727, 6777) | 0.3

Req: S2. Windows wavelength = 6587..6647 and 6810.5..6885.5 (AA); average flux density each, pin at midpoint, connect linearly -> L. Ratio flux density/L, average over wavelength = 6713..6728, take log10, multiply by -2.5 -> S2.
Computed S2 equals 0.09 mag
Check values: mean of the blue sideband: 17.4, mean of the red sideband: 13.4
